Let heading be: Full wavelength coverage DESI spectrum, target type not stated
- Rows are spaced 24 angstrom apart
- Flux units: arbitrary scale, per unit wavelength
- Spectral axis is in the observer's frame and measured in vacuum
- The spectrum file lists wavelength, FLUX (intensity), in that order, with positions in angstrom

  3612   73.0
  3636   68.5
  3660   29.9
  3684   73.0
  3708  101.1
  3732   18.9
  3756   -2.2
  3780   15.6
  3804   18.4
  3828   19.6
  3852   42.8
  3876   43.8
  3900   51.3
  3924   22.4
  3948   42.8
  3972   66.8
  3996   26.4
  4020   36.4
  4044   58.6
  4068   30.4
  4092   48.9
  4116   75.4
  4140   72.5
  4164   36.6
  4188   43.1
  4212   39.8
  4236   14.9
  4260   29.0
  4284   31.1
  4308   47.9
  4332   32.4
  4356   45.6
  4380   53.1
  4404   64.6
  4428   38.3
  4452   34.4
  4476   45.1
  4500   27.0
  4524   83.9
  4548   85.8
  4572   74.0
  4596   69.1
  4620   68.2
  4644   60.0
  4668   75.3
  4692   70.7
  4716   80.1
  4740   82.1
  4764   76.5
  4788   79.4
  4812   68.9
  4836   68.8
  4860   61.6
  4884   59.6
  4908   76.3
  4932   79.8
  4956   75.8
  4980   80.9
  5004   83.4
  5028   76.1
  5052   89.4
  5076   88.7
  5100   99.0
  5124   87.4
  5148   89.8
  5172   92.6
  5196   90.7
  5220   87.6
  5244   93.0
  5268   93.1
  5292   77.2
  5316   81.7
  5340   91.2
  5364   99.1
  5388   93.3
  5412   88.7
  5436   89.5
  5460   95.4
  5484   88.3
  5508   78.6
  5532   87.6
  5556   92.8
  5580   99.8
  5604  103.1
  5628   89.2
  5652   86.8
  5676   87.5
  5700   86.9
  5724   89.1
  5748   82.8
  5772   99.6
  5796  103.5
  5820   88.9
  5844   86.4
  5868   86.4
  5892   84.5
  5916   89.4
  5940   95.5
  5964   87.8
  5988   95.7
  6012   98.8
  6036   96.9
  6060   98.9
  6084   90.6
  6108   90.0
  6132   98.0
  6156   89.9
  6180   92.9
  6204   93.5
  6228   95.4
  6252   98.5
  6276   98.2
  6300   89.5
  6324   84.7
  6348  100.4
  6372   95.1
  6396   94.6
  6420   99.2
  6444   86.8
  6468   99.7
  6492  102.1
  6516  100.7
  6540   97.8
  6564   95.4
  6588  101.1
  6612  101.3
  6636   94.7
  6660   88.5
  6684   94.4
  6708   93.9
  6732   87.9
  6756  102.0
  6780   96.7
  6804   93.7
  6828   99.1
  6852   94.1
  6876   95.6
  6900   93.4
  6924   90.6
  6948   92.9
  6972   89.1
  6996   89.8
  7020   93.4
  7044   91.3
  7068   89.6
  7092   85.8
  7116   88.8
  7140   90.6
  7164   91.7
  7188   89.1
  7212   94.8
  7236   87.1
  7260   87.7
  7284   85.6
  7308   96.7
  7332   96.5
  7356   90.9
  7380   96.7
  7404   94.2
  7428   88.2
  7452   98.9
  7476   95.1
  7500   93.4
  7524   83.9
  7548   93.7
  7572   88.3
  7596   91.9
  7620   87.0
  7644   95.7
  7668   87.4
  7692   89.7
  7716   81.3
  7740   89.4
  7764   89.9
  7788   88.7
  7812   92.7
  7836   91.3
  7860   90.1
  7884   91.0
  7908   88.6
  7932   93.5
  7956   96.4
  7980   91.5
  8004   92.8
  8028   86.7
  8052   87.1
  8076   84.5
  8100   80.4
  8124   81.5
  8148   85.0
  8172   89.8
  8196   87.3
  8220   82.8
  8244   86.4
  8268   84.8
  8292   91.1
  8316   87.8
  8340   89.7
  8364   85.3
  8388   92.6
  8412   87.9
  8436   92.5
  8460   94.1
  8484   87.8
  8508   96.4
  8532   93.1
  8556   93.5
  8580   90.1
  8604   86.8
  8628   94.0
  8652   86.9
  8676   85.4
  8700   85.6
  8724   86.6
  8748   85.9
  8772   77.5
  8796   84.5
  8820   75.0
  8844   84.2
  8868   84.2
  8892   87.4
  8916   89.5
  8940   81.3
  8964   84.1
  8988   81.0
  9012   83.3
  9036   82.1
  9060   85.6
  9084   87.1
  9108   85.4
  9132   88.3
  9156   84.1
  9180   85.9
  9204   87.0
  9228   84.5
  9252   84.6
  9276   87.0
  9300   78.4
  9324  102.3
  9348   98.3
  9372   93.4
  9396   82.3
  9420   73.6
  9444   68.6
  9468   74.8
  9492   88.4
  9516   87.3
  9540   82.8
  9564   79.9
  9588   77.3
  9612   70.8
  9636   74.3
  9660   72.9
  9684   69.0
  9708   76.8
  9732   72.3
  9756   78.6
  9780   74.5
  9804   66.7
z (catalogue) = 0.13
